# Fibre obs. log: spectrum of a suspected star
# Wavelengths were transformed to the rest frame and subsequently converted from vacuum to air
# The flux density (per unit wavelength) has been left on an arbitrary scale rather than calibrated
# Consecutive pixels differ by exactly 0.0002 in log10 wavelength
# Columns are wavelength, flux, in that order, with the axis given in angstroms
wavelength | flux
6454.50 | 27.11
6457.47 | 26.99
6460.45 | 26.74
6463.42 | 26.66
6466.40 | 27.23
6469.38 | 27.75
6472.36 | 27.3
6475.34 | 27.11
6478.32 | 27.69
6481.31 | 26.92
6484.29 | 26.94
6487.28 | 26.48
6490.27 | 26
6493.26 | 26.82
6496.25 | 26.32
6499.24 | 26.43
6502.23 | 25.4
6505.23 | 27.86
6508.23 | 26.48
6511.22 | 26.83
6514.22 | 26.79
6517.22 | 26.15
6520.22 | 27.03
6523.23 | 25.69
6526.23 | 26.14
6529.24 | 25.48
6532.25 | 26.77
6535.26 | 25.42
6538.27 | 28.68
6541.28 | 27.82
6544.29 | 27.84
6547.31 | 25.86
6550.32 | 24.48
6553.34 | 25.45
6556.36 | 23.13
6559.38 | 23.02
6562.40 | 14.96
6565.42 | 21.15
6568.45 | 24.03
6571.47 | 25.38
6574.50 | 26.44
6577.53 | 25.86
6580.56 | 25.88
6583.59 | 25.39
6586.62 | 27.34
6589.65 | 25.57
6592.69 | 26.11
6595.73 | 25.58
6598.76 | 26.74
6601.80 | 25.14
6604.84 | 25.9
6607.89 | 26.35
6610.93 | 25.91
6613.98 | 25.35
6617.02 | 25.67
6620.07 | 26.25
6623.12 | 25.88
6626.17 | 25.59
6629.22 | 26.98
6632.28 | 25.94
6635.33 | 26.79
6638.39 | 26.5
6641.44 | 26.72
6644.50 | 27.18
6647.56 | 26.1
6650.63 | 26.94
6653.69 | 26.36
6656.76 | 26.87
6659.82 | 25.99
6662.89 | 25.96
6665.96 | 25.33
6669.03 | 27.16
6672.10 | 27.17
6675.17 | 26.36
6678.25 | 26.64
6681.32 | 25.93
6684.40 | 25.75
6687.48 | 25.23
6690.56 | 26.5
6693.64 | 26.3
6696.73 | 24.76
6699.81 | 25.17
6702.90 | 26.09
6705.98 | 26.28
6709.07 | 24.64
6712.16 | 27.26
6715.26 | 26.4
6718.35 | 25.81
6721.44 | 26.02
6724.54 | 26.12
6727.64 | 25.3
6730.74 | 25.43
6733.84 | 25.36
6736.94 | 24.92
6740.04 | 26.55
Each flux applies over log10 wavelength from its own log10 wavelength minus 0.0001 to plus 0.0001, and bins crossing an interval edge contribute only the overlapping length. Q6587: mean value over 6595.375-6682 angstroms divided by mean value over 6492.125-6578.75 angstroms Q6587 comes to 1.03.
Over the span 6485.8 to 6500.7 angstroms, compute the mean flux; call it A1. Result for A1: 26.4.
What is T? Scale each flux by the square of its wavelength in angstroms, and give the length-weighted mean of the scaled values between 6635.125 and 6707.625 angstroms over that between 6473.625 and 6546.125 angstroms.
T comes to 1.0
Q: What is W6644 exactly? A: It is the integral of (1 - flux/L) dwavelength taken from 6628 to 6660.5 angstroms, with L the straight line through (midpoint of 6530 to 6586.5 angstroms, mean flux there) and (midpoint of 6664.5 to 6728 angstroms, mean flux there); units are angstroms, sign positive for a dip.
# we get -1.24 angstroms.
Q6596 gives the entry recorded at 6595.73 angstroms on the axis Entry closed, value 25.58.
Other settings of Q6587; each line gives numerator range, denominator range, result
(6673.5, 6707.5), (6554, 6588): 1.08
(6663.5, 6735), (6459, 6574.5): 1.00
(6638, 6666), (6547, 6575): 1.14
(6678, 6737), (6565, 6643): 1.00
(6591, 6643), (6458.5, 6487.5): 0.96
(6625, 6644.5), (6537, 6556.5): 1.01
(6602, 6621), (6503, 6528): 0.97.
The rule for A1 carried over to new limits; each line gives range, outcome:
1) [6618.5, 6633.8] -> 26.1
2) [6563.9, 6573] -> 23.5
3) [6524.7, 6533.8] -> 26.1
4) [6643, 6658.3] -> 26.7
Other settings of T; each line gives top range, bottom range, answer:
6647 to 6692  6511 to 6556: 1.04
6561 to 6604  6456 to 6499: 0.95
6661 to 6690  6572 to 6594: 1.03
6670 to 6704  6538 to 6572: 1.12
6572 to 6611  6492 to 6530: 1.01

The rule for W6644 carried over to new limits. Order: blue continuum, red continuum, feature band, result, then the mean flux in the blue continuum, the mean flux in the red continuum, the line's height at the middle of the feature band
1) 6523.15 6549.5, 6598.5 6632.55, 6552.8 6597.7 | 3.3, 26.6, 25.9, 26.3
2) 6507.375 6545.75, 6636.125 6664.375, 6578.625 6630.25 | 1.2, 26.7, 26.5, 26.6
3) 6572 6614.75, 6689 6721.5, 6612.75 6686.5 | -1.0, 26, 25.9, 25.9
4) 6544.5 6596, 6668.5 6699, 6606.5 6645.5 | -1.4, 24.5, 26.1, 25.3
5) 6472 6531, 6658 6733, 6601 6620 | 0.3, 26.6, 26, 26.2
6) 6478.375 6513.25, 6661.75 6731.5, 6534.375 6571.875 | 3.0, 26.6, 26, 26.5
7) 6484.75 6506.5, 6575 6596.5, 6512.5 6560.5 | 0.5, 26.5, 26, 26.3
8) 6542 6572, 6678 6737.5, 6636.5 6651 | -1.1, 23.6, 25.8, 24.9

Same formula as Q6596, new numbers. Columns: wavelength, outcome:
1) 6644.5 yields 27.18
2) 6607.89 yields 26.35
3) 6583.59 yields 25.39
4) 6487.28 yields 26.48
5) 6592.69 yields 26.11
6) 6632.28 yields 25.94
